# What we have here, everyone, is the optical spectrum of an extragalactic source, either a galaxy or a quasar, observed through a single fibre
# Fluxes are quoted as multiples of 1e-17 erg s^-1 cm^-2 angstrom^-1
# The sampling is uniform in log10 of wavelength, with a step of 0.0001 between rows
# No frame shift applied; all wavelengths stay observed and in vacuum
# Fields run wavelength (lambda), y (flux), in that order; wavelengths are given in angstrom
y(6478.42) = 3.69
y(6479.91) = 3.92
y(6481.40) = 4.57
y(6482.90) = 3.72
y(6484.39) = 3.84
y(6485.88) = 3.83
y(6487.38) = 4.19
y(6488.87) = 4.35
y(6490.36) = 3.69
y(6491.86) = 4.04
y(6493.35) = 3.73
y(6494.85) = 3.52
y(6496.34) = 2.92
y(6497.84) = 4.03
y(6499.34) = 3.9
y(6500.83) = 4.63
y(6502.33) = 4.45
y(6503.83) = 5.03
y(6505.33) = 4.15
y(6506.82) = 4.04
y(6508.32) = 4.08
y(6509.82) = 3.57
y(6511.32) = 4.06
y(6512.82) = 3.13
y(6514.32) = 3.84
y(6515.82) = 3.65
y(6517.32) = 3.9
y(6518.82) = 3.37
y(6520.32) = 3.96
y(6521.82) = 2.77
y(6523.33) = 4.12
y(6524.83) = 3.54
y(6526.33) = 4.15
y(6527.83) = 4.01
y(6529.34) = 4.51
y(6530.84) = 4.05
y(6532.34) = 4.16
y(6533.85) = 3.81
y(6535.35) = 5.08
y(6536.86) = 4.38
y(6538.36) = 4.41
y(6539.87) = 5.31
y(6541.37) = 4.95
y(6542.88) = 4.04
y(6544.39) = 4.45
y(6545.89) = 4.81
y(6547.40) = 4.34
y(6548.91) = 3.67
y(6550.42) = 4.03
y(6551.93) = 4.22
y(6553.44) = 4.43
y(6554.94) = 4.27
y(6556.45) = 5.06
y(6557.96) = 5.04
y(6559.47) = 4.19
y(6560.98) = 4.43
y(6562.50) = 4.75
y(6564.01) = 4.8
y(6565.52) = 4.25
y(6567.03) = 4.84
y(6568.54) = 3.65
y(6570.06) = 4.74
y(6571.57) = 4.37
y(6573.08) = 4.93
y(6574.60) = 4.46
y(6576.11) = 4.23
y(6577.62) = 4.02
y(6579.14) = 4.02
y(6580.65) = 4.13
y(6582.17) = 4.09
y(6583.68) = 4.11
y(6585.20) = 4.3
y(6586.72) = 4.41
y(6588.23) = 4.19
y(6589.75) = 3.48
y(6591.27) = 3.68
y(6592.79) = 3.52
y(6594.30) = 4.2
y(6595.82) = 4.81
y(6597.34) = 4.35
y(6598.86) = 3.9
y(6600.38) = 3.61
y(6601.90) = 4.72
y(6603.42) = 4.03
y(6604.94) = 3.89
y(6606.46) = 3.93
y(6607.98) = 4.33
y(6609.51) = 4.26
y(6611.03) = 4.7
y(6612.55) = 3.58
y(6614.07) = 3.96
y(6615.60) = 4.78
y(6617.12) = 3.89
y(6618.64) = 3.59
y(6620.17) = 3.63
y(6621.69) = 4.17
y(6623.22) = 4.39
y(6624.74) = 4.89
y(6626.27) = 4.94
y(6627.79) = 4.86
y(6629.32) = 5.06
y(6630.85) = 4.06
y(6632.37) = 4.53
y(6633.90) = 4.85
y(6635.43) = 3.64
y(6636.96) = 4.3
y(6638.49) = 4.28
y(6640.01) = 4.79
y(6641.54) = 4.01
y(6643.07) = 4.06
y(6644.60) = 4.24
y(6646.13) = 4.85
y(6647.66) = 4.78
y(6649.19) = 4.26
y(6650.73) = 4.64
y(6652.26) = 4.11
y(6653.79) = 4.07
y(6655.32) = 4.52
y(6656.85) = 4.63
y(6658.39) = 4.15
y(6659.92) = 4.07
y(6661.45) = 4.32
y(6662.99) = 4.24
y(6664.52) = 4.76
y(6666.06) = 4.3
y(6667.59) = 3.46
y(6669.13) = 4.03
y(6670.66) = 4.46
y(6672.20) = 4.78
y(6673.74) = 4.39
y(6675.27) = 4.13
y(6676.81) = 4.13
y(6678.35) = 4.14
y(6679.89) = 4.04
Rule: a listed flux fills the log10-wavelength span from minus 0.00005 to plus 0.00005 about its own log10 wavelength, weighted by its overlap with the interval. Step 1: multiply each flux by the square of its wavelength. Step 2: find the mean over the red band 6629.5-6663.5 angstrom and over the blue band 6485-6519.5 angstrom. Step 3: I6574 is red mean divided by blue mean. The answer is 1.16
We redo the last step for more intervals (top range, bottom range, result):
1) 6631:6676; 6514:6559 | 1.06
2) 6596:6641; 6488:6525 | 1.15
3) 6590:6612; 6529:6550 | 0.95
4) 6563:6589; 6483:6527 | 1.14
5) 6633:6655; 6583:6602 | 1.08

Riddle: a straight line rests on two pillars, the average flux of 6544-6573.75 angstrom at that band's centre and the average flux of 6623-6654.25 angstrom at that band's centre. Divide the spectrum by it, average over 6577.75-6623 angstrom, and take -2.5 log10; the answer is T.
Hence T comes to 0.10 mag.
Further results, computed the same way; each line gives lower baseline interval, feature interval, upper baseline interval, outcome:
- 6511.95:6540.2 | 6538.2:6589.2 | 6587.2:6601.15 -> -0.11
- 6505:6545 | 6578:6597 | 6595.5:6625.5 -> 0.01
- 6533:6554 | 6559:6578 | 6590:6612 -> -0.04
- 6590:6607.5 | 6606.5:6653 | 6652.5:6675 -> -0.05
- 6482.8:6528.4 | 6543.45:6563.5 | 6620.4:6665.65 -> -0.09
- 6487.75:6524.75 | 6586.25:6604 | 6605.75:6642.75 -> 0.03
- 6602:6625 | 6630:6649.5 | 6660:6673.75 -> -0.04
